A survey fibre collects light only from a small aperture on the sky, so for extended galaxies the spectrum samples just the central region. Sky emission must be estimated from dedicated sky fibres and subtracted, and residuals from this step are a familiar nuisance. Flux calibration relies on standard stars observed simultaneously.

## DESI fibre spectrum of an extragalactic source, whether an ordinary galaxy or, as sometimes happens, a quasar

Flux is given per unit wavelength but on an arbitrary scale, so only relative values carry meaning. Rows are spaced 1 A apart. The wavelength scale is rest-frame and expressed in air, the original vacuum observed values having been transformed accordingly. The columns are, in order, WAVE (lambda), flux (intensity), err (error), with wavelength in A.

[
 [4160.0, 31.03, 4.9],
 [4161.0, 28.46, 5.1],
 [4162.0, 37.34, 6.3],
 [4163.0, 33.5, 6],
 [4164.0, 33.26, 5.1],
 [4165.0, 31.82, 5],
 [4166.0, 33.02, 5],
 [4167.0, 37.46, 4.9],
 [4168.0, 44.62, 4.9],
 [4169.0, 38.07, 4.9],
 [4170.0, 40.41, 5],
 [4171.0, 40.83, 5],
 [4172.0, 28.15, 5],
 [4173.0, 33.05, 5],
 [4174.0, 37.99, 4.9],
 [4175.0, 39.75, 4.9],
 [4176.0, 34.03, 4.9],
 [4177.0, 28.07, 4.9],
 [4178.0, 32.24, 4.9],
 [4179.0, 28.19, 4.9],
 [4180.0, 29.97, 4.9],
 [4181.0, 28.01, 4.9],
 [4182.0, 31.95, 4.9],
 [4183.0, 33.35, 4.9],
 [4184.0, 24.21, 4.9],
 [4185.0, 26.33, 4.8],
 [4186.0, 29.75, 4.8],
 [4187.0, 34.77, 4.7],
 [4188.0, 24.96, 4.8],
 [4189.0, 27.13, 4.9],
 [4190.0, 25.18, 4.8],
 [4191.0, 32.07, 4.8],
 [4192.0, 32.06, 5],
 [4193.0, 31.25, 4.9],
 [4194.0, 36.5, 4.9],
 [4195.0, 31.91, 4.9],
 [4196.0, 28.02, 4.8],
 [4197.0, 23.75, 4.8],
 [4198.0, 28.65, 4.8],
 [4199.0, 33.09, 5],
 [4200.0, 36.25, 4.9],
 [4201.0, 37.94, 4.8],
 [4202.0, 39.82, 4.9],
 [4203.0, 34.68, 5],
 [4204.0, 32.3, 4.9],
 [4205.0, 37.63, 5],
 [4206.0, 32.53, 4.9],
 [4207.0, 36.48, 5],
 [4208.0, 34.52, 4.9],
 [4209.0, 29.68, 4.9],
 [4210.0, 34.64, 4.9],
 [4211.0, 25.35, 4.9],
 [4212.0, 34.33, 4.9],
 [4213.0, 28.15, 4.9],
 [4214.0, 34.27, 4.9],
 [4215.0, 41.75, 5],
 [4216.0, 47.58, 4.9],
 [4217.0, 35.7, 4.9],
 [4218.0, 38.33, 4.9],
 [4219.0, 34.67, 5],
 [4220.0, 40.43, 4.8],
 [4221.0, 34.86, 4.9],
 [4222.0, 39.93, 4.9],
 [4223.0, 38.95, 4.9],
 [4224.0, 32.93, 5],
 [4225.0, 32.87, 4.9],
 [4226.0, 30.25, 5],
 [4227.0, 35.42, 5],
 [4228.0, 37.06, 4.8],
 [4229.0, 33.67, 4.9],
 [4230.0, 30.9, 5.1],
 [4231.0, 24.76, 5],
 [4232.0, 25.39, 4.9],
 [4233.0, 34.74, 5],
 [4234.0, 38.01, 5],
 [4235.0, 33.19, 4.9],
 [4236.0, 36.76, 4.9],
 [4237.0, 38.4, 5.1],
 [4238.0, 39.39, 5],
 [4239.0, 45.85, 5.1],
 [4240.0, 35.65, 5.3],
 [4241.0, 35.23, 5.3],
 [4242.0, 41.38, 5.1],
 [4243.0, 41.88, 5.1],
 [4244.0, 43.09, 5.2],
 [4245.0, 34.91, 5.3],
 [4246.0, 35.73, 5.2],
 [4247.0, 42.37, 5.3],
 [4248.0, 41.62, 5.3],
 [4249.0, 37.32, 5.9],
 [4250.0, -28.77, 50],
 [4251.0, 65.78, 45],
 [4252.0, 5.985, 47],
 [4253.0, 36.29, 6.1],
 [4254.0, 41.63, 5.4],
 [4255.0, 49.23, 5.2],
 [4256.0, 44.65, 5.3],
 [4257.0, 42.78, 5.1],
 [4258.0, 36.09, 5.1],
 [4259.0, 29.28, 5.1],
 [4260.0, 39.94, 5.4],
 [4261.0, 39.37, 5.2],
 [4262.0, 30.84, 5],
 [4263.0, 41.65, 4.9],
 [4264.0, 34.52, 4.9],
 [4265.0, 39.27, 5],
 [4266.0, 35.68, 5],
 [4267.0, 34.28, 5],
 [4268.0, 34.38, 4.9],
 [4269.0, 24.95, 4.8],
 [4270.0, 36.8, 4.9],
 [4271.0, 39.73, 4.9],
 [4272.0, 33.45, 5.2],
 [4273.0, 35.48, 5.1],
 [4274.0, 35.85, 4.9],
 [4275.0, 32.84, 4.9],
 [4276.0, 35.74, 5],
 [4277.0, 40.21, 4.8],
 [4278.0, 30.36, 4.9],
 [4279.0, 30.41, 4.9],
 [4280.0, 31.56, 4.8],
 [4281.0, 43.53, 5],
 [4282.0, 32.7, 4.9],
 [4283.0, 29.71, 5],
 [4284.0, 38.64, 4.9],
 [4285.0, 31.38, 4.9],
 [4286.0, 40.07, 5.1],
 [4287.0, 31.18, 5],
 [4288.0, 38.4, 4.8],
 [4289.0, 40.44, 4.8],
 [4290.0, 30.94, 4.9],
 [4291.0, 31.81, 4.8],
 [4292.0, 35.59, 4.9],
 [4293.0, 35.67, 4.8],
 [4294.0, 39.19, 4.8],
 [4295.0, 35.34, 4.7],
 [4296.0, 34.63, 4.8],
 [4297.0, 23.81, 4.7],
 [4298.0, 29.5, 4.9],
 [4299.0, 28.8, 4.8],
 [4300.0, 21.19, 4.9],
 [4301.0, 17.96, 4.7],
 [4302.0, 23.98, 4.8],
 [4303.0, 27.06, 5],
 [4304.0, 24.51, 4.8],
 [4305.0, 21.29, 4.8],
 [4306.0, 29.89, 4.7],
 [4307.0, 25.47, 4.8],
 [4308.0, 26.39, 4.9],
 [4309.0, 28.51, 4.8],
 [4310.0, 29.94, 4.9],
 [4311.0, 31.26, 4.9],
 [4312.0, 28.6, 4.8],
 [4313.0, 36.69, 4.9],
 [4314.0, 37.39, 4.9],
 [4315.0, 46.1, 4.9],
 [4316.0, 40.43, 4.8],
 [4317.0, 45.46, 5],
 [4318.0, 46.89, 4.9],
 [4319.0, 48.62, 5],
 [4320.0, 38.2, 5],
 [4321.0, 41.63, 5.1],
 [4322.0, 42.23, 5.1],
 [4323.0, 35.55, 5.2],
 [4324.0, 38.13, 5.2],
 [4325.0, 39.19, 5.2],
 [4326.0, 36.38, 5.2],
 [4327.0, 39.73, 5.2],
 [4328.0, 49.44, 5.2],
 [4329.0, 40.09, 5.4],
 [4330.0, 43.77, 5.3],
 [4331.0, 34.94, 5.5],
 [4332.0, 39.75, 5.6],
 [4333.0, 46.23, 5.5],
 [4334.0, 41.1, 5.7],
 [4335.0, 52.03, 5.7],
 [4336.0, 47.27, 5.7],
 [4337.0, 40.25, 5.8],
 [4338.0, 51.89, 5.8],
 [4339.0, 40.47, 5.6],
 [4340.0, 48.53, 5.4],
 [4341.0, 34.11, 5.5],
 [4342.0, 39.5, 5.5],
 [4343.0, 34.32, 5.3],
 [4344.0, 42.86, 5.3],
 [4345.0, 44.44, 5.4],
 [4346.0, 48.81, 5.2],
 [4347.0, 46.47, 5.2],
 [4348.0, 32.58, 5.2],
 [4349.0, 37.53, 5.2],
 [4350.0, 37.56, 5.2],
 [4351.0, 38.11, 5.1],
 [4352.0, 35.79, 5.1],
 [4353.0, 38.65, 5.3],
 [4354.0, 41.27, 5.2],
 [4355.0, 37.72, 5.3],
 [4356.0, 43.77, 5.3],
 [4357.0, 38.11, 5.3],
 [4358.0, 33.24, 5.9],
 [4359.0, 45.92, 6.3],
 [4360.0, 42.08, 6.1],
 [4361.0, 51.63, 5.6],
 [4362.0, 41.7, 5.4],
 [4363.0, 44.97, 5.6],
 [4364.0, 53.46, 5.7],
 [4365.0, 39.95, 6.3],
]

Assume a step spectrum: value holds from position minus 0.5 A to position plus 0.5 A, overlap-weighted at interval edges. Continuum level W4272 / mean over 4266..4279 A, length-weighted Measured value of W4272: 34.4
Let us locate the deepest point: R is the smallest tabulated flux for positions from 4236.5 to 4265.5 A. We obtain -28.77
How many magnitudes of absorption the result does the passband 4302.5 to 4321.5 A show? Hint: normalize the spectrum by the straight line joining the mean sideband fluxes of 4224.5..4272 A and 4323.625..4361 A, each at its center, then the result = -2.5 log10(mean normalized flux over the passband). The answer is 0.15 mag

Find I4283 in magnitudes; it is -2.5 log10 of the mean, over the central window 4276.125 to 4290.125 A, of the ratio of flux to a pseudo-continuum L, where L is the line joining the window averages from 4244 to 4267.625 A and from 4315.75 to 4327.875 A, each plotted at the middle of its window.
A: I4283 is 0.08 mag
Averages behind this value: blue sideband 35.4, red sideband 41.3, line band 35.1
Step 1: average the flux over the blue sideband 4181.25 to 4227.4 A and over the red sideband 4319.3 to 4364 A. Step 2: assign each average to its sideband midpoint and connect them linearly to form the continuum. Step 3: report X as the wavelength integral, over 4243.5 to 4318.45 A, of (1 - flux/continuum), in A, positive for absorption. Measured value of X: 7.8 A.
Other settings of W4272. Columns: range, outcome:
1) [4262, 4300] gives 34.3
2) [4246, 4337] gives 35.3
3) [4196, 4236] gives 34.2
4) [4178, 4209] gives 31.4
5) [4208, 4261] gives 35.4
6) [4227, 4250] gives 35.2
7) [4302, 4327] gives 35.1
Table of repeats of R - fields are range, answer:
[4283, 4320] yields 17.96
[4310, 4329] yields 28.6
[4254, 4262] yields 29.28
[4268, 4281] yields 24.95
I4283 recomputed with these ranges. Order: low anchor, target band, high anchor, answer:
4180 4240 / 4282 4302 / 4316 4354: 0.20 mag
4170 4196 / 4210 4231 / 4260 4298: -0.08 mag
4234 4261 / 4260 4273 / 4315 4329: 0.07 mag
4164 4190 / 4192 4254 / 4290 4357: -0.01 mag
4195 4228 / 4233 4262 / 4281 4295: -0.04 mag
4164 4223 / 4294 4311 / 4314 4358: 0.40 mag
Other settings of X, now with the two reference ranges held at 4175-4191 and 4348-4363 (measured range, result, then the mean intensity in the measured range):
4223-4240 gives -1.0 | 34.5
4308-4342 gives -1.9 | 40.4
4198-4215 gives -1.6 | 33.9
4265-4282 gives 0.2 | 34.8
